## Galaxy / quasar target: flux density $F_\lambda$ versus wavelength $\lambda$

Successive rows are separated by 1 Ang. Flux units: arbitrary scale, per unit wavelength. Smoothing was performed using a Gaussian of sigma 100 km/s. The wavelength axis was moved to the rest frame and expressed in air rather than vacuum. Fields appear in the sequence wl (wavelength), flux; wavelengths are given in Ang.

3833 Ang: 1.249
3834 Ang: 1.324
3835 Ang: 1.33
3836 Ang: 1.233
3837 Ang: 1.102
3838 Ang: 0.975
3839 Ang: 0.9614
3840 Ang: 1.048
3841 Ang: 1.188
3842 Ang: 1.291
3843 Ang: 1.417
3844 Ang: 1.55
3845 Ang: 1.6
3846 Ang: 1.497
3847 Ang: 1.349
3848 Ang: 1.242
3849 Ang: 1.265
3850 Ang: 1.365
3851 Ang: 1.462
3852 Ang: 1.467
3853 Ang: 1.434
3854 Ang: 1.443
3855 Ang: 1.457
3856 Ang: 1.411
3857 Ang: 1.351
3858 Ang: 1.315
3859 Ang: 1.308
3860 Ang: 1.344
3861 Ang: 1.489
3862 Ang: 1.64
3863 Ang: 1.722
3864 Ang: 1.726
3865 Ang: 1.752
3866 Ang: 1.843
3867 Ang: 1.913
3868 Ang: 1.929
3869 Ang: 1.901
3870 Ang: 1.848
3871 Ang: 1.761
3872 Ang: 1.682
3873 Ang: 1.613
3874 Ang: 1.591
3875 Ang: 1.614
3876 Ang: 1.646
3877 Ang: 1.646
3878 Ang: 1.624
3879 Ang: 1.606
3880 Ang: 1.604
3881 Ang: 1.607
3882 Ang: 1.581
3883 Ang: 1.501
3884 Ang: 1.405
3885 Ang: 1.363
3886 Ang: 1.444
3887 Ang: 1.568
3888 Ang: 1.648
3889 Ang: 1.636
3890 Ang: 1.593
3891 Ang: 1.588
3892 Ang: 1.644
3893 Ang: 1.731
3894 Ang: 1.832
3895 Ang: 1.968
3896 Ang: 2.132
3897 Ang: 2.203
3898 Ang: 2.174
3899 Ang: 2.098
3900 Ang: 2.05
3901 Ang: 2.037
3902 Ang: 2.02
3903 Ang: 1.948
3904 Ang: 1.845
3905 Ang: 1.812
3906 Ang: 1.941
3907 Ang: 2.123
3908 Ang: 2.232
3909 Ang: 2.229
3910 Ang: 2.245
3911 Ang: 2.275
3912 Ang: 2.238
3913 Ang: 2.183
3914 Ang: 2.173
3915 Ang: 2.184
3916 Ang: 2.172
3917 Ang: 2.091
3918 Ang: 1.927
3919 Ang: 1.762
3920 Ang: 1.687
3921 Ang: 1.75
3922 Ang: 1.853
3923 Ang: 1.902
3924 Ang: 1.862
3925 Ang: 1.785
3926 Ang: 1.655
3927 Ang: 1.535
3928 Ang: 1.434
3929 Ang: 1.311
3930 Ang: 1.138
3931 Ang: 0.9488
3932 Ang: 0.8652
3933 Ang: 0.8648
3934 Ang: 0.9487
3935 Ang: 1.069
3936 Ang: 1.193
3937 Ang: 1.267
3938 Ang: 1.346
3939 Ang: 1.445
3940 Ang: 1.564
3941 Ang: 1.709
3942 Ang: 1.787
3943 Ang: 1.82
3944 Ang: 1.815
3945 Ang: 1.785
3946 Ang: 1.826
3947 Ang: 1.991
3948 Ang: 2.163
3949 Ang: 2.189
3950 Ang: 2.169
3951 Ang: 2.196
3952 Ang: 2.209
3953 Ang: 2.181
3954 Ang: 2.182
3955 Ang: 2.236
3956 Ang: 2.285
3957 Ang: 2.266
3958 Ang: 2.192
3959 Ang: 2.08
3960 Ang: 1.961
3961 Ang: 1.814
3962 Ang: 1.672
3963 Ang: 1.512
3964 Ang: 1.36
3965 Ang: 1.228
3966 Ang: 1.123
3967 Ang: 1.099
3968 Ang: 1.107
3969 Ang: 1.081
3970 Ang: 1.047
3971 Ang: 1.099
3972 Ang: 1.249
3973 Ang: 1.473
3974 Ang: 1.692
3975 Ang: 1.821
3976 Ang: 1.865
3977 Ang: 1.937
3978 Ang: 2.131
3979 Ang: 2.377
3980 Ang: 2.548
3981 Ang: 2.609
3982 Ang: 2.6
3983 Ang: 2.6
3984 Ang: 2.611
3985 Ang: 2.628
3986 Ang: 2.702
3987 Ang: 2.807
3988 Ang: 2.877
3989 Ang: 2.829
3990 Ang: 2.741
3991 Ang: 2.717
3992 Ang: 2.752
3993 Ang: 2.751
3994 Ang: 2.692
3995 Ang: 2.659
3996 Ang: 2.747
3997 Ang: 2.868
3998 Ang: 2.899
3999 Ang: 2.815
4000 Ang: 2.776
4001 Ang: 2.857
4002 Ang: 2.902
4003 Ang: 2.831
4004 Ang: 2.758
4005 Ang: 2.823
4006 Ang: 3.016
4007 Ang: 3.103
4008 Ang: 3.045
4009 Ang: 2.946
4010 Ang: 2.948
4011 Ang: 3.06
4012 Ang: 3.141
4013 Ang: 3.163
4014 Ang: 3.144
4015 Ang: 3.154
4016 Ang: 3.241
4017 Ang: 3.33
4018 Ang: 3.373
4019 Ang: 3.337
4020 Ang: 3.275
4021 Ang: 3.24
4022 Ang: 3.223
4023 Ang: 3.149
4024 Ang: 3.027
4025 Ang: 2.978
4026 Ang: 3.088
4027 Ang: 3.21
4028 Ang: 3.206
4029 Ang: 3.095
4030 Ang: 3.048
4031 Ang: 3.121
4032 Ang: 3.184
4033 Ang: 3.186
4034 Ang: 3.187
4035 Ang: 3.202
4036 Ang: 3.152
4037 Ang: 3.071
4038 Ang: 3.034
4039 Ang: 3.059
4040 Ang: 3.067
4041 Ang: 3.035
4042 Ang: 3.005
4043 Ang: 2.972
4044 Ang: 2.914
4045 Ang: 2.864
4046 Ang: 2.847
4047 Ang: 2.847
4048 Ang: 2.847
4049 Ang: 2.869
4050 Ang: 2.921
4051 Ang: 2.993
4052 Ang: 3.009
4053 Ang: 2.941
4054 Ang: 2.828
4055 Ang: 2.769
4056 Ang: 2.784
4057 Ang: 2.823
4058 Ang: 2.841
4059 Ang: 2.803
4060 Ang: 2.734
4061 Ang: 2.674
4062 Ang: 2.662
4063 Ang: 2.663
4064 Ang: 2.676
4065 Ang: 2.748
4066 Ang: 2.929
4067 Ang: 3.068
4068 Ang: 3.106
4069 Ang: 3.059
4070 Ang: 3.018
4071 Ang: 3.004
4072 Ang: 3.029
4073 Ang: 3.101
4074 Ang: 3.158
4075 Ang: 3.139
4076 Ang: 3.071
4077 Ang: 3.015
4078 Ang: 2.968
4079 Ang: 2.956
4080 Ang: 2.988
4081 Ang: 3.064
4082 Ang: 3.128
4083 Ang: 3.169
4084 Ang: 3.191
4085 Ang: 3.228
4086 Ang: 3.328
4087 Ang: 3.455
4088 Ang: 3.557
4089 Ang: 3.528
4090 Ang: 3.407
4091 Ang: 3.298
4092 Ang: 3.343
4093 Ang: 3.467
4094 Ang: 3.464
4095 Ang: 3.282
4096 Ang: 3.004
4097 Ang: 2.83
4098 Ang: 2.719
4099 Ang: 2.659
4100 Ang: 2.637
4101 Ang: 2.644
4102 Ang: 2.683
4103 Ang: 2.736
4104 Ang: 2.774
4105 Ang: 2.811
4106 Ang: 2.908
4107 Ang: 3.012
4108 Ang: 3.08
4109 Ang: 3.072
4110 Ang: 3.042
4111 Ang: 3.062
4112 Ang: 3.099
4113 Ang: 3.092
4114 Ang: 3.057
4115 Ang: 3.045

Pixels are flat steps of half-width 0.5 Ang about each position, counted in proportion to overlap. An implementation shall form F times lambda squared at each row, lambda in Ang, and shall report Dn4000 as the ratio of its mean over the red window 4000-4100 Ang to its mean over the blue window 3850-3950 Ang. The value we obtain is 1.92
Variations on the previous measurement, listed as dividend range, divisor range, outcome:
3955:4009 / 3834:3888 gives 1.62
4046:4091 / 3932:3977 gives 1.92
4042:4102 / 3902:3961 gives 1.76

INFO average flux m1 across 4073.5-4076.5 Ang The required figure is 3.12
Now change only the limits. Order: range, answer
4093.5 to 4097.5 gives 3.15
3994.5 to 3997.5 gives 2.76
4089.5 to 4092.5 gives 3.35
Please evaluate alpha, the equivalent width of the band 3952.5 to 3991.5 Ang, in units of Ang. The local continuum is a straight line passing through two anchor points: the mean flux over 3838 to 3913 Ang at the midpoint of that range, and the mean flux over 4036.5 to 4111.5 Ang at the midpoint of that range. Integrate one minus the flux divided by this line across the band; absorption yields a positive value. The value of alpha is 5.25 Ang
